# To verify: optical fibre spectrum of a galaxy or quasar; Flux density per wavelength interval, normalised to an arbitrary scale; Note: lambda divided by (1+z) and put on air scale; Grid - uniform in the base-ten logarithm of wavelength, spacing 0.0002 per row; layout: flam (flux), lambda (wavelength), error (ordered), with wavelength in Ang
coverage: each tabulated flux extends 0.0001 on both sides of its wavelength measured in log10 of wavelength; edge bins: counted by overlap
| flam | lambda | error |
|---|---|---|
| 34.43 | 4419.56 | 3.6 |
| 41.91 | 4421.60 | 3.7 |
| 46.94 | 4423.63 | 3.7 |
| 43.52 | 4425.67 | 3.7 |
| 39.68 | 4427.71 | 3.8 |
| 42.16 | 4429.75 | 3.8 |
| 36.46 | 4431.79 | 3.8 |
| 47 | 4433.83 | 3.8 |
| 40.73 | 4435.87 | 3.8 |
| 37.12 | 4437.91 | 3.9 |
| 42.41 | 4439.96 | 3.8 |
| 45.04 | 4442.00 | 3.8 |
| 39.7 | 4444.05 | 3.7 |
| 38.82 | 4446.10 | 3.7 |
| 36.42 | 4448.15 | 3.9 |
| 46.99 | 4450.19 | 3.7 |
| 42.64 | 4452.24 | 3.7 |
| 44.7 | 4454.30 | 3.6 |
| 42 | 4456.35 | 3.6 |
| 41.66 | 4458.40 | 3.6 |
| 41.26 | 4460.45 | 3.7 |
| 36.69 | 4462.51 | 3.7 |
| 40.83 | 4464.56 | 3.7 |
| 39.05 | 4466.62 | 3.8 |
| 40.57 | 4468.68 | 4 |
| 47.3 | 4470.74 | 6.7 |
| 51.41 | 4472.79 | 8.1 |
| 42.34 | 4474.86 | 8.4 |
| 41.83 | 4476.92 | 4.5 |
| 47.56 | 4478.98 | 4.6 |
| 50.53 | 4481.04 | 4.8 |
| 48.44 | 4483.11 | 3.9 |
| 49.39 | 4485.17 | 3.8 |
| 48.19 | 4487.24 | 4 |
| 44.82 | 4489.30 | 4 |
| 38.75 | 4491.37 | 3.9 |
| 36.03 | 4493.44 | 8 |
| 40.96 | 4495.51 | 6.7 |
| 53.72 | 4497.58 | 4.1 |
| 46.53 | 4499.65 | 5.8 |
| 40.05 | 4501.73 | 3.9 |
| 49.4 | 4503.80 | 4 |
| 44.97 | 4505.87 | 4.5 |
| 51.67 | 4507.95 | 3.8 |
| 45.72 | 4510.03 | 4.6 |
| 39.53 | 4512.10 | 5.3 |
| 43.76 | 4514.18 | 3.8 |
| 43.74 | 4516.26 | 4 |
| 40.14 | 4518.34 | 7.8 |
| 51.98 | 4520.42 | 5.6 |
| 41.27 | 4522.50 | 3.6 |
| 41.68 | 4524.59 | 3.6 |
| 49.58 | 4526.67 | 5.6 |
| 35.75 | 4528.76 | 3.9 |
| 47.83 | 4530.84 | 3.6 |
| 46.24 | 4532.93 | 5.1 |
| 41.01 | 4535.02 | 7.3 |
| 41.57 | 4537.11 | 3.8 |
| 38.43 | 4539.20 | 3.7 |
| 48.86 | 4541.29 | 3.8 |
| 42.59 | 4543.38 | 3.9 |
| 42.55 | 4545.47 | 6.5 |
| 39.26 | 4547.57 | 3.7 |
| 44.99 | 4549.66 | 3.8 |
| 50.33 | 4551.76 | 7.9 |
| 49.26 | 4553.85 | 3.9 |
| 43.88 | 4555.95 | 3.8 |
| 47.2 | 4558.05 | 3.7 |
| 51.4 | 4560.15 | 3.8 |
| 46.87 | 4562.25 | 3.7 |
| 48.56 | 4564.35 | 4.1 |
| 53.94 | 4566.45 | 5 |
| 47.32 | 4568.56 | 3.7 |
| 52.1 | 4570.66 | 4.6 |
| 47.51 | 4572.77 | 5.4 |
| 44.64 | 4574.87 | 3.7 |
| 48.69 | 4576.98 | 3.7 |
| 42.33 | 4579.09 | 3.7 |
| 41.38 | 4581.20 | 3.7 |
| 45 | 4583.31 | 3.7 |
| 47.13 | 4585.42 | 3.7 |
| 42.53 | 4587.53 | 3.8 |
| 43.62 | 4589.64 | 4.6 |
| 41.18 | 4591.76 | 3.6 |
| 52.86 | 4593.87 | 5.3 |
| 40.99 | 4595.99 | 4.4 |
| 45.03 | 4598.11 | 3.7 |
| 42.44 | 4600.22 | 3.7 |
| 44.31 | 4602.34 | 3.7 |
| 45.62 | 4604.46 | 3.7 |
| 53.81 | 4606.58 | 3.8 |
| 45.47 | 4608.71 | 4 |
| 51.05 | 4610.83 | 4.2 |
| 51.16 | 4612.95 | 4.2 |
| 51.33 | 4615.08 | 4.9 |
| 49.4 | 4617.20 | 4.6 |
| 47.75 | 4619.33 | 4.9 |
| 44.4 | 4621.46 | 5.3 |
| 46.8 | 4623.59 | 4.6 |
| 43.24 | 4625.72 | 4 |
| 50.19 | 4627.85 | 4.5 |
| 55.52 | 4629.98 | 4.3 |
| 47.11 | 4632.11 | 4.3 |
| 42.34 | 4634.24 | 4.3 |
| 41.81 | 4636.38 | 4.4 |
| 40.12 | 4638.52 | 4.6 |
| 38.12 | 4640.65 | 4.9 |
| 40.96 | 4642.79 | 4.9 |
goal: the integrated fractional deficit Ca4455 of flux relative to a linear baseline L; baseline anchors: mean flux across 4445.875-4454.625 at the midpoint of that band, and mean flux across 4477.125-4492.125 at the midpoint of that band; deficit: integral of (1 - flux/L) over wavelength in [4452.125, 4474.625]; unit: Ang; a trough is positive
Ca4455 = 0.6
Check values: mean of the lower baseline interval 42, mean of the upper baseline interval 46.7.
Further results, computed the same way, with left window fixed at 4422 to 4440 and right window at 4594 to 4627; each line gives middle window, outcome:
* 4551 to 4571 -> -1.48 Ang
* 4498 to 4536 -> -0.32 Ang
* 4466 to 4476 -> -0.32 Ang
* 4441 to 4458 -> 0.11 Ang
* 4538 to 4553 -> 0.41 Ang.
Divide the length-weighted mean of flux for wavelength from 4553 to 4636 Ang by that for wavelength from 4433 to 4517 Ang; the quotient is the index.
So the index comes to 1.08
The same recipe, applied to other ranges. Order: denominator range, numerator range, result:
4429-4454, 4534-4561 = 1.08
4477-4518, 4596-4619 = 1.05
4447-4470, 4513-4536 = 1.06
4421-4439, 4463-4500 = 1.07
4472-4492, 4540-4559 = 0.98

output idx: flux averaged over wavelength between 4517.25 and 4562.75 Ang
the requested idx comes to 44.6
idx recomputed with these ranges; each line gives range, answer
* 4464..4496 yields 44.4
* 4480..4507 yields 45.5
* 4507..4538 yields 44.1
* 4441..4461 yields 41.9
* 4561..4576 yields 48.7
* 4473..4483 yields 46.3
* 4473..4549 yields 44.4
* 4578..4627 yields 46.1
